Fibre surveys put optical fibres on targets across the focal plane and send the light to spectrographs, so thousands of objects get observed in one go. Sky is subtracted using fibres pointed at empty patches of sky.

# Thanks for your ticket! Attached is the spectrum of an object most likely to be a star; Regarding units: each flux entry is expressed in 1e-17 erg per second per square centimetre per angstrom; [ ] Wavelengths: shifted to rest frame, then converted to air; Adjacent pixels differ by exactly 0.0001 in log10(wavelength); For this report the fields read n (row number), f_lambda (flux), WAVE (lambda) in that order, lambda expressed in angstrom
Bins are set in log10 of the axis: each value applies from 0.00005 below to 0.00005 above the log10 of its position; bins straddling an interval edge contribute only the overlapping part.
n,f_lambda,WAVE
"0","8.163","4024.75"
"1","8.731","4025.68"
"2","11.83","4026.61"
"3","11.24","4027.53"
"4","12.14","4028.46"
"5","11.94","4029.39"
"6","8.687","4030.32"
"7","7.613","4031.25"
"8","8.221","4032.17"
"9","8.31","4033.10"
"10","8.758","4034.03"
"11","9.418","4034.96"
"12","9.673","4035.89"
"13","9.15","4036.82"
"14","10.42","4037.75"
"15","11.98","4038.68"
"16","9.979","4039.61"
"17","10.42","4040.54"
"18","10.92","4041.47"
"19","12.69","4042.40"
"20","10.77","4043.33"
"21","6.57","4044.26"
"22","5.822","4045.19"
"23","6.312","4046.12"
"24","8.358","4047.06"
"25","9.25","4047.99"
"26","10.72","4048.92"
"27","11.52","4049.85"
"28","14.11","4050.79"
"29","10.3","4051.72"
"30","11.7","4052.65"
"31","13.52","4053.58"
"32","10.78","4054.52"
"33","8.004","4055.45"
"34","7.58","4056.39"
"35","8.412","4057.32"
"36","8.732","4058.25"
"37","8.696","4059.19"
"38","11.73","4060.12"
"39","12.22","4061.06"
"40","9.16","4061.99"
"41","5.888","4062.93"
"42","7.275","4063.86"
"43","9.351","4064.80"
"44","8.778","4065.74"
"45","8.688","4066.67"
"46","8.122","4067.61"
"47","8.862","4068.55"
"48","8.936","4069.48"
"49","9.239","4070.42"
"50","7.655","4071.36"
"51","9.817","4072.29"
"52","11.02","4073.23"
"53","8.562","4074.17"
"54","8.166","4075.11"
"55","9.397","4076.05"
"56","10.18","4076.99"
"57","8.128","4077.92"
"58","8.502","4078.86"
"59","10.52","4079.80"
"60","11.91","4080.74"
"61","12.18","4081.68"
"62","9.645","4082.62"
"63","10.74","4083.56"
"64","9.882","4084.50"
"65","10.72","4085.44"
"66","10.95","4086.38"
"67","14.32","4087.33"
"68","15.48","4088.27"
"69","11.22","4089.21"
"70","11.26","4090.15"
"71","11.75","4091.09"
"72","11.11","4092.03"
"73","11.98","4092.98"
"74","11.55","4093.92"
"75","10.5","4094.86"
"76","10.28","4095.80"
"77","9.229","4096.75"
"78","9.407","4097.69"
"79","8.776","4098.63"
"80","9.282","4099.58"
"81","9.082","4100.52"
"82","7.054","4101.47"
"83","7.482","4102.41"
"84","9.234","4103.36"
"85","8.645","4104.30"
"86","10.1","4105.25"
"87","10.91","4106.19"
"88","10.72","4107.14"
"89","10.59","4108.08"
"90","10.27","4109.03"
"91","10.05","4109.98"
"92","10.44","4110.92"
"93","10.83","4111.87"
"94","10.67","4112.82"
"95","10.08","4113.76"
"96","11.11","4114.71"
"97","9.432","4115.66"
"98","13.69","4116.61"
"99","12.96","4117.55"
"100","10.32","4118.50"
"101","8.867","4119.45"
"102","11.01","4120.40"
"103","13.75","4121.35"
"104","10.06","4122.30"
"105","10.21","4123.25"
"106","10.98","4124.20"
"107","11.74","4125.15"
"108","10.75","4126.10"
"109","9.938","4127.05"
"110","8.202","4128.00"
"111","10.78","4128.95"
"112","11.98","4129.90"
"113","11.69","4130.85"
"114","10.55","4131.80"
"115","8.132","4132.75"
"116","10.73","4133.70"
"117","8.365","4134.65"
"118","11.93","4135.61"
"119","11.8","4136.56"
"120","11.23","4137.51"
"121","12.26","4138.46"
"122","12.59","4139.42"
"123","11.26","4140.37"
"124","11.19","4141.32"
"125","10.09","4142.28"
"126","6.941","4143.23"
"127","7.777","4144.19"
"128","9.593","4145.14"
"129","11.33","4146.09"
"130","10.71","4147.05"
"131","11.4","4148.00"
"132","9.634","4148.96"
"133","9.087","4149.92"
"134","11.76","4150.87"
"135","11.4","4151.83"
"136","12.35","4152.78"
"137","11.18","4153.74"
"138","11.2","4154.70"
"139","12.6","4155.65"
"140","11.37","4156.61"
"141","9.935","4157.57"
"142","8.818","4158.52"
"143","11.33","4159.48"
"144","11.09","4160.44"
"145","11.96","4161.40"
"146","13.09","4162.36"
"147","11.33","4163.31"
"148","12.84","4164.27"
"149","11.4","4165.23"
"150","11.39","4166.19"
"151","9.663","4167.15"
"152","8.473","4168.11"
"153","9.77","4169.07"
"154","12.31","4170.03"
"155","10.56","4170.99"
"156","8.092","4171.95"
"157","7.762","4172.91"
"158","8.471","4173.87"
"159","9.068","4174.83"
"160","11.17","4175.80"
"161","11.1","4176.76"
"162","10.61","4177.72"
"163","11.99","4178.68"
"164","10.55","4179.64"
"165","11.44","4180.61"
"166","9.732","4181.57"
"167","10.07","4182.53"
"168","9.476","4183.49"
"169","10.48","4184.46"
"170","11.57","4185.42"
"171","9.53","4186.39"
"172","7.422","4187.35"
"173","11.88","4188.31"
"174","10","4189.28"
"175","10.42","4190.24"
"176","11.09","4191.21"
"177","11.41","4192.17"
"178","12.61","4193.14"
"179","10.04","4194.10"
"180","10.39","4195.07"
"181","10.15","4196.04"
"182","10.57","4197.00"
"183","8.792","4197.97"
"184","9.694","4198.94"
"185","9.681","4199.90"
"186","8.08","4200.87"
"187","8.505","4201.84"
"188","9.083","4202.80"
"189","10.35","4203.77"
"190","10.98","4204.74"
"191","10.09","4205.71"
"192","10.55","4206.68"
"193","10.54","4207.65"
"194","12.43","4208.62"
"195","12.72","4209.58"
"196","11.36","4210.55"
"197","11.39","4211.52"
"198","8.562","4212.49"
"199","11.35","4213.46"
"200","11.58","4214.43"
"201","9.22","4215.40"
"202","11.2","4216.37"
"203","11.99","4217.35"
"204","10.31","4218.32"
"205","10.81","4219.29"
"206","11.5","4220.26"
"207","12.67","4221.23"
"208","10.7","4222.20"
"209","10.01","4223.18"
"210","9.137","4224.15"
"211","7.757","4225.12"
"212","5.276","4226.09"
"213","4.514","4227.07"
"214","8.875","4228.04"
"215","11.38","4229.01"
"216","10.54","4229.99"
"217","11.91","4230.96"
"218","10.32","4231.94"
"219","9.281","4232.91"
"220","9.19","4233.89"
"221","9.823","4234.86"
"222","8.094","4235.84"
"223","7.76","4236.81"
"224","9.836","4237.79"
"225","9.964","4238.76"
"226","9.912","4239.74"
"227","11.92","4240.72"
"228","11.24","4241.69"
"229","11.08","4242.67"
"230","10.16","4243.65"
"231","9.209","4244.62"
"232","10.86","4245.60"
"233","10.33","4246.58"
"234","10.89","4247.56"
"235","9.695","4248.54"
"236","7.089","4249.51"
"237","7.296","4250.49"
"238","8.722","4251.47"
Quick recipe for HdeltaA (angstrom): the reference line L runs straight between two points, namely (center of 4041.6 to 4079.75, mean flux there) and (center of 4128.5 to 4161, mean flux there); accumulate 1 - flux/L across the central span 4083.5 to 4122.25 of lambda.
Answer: -2.3 angstrom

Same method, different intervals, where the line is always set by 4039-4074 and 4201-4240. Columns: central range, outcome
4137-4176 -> -3.17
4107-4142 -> -4.02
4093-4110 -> -0.03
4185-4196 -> -0.70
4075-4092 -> -2.30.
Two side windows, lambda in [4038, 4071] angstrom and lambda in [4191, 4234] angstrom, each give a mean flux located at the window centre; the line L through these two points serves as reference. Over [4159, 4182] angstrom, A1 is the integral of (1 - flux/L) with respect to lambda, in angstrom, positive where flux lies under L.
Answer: -1.4 angstrom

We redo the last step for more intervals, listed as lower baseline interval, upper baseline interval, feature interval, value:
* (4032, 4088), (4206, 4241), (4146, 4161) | -1.5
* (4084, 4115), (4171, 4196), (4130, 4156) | -0.9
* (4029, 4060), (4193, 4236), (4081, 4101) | -2.3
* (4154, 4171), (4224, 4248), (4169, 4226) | 0.1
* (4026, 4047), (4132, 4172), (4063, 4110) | 1.0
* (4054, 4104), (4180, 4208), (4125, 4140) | -1.2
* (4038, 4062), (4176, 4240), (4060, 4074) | 1.4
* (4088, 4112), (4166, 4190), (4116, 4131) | -1.2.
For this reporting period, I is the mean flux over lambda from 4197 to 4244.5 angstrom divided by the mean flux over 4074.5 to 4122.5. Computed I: 0.96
